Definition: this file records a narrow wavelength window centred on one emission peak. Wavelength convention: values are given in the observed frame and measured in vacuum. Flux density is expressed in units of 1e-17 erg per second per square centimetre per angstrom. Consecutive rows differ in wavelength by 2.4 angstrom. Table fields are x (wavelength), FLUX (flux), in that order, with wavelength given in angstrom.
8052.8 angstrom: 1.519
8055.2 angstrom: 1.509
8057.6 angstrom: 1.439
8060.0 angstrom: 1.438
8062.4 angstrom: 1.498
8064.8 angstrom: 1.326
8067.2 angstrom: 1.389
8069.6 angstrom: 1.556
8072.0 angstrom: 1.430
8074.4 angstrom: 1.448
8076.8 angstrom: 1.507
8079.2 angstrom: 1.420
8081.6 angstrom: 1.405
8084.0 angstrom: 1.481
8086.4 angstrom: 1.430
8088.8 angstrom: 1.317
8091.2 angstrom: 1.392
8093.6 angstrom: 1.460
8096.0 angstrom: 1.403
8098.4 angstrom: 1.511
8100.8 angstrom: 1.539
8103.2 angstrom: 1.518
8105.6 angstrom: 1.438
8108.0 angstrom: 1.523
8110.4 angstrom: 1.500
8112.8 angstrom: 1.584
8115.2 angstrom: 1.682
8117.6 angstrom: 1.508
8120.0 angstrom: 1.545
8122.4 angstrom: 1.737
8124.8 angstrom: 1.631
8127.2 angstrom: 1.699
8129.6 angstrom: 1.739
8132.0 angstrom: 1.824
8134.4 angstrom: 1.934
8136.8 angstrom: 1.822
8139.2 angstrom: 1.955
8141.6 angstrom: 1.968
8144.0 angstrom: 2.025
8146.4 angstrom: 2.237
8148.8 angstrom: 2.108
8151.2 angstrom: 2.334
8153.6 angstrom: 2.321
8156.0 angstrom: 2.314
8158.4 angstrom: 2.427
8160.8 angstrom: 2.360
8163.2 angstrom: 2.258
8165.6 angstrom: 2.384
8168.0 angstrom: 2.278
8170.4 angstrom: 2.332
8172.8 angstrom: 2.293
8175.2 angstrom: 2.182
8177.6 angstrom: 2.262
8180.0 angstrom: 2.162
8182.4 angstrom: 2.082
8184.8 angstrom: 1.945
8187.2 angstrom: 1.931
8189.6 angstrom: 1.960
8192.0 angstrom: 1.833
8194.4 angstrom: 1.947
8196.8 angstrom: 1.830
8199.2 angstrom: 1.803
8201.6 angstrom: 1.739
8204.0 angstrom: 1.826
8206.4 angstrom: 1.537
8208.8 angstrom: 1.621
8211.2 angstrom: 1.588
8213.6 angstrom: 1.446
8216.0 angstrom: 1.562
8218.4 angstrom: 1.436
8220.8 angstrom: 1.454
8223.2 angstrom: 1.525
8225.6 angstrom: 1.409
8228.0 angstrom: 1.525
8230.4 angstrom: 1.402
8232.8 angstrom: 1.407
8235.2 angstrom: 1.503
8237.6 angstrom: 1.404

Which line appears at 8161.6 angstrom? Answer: Mg II 2798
